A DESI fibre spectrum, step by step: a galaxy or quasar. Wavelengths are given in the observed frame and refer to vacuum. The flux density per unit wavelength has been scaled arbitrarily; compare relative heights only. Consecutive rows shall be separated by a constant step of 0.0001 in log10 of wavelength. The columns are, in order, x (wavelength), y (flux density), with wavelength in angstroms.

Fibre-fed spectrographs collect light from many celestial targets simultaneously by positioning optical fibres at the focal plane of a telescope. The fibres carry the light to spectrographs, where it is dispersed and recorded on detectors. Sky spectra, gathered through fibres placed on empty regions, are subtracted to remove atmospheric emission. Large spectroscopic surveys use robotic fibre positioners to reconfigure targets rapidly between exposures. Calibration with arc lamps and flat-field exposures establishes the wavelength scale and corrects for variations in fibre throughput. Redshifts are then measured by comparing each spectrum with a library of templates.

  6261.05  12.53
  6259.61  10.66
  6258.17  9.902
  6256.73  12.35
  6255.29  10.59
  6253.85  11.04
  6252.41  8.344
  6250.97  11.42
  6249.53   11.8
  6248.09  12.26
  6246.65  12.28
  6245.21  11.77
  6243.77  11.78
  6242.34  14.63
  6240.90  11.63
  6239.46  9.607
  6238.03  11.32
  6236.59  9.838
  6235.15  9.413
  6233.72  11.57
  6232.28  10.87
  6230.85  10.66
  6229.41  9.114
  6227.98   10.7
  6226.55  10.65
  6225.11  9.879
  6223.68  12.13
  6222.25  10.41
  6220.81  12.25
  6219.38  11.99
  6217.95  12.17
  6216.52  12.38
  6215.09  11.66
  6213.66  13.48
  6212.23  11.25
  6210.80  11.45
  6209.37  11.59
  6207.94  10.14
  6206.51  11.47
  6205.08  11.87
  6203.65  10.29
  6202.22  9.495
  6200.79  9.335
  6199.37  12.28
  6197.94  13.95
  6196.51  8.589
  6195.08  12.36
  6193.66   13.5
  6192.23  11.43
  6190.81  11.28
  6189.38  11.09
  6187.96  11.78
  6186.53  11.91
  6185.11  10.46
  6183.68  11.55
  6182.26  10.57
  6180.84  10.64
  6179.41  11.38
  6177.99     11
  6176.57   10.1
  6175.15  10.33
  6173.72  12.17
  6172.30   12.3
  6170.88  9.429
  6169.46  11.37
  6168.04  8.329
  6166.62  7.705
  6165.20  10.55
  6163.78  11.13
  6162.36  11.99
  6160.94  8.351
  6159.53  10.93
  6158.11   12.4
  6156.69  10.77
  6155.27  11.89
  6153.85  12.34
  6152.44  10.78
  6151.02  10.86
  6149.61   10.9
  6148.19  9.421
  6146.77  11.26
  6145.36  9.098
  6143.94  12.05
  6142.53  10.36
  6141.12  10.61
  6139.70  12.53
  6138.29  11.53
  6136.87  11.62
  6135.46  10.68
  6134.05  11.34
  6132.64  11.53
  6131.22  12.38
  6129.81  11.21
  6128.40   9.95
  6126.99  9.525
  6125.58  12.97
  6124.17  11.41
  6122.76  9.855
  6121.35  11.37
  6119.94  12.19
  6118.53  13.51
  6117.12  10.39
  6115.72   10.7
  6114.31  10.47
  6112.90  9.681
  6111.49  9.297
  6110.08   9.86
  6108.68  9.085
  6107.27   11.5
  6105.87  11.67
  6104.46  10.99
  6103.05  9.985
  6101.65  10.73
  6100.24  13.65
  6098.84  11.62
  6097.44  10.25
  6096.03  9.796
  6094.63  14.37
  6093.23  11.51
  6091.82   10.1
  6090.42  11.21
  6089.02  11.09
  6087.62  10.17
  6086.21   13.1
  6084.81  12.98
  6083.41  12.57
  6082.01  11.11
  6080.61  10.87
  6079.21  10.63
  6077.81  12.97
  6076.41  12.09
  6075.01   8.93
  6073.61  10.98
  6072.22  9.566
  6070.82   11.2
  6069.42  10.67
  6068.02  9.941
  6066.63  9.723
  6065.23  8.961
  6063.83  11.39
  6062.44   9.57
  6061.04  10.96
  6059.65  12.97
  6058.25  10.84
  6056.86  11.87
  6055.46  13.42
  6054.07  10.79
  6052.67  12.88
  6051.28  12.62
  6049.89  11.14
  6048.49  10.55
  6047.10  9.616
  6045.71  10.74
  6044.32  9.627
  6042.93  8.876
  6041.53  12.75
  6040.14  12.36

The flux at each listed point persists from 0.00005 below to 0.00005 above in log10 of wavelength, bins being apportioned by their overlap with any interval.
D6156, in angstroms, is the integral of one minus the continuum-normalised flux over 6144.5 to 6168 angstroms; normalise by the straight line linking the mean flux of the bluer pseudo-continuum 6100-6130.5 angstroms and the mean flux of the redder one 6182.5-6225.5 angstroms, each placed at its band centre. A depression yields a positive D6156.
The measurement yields 1.15 angstroms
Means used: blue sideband 10.9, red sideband 11.5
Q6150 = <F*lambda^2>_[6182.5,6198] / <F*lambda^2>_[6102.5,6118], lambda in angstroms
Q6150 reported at 1.14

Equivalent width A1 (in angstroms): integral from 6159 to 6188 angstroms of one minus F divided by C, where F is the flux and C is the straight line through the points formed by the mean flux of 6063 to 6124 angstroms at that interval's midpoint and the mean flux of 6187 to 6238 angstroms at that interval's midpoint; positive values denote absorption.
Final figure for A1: 1.3 angstroms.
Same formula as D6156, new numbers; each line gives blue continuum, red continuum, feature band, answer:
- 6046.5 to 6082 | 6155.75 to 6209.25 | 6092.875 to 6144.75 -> -0.7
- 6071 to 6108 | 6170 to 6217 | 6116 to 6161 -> 0.6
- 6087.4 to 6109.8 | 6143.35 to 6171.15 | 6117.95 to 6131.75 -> -0.7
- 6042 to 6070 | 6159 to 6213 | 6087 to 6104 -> -0.5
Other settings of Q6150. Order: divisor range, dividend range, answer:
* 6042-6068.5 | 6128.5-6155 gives 1.05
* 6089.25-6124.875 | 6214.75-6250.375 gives 1.07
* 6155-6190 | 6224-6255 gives 1.04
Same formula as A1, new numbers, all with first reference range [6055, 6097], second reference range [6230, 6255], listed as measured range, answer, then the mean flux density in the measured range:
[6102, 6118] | 1.1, 10.4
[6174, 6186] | 0.4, 10.8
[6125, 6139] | -0.1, 11.3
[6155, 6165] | 0.1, 11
